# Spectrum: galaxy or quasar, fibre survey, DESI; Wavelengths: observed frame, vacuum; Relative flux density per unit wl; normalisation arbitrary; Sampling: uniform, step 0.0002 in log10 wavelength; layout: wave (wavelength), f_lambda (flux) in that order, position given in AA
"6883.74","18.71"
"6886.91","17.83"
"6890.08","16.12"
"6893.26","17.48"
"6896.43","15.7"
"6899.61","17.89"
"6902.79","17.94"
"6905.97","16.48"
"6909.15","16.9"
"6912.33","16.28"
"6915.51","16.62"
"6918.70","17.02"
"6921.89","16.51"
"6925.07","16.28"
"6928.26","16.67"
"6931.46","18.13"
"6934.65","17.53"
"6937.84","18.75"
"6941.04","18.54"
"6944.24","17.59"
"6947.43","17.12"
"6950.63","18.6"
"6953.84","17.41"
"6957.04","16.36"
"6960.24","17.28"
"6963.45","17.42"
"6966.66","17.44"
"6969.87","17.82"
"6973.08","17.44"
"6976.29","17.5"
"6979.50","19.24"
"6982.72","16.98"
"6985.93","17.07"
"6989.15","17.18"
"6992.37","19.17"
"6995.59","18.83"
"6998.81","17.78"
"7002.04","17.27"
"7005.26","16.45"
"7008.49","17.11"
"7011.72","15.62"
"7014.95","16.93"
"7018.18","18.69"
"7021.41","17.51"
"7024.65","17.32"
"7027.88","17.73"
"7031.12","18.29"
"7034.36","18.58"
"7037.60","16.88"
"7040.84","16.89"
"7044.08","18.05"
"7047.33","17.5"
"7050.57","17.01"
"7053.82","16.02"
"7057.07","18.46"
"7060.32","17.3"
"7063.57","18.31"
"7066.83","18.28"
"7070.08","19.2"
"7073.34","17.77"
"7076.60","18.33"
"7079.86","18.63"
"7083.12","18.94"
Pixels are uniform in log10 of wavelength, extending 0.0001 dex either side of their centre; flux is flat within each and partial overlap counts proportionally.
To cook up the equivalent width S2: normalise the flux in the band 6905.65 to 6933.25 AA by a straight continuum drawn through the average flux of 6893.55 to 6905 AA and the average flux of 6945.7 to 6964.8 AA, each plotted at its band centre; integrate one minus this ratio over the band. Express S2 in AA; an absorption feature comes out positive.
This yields 0.7 AA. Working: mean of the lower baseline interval 17.2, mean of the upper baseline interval 17.4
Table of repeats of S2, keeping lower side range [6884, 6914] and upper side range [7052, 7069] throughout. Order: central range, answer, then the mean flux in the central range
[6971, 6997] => -0.8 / 17.9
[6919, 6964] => -0.6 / 17.4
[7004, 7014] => 0.6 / 16.4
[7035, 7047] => 0.2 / 17.4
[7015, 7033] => -0.3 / 17.8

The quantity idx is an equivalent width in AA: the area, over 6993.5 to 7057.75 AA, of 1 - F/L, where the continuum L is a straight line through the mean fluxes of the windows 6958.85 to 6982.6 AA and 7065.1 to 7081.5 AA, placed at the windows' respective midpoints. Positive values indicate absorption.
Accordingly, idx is 2.3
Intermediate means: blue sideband 17.7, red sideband 18.4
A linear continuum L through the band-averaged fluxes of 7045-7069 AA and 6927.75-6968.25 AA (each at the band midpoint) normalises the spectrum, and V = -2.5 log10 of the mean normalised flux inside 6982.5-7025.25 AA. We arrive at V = 0.01 mag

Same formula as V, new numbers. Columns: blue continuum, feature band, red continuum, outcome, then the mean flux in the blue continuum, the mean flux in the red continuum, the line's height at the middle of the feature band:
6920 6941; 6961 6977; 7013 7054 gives 0.00 mag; 17.4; 17.5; 17.4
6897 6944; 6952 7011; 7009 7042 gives -0.01 mag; 17.2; 17.4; 17.4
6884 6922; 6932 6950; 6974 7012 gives -0.05 mag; 17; 17.6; 17.2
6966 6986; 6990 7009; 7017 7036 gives 0.00 mag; 17.7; 18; 17.8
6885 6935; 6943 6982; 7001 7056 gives -0.03 mag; 17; 17.3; 17.1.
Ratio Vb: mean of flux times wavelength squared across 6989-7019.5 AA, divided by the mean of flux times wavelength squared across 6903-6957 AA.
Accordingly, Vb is 1.04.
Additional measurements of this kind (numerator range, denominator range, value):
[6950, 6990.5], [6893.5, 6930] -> 1.06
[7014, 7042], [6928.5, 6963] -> 1.02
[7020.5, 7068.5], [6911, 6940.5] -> 1.06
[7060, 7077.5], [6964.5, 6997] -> 1.05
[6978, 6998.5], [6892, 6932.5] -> 1.09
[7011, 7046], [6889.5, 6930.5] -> 1.08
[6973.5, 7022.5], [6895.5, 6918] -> 1.07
